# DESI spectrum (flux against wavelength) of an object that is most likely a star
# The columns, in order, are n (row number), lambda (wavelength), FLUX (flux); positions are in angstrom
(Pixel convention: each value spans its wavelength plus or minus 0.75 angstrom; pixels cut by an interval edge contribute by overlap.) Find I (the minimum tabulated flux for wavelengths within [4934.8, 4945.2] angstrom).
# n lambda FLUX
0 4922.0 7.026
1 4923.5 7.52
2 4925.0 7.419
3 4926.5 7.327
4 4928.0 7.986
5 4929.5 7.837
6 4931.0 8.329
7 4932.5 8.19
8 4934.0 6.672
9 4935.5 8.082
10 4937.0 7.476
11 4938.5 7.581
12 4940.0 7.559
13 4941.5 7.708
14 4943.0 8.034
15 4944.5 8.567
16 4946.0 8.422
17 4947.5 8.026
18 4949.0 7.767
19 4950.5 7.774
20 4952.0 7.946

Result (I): 7.476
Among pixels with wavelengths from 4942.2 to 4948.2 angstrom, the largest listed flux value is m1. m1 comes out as 8.567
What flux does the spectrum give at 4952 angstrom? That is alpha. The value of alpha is 7.946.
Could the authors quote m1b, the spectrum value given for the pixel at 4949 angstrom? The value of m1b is 7.767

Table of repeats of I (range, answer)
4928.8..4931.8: 7.837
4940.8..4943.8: 7.708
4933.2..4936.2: 6.672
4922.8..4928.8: 7.327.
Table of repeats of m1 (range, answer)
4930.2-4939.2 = 8.329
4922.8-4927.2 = 7.52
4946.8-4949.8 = 8.026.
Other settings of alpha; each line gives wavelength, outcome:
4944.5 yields 8.567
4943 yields 8.034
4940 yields 7.559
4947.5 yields 8.026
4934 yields 6.672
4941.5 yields 7.708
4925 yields 7.419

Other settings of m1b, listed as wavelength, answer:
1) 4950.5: 7.774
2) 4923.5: 7.52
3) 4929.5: 7.837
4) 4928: 7.986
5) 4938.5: 7.581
